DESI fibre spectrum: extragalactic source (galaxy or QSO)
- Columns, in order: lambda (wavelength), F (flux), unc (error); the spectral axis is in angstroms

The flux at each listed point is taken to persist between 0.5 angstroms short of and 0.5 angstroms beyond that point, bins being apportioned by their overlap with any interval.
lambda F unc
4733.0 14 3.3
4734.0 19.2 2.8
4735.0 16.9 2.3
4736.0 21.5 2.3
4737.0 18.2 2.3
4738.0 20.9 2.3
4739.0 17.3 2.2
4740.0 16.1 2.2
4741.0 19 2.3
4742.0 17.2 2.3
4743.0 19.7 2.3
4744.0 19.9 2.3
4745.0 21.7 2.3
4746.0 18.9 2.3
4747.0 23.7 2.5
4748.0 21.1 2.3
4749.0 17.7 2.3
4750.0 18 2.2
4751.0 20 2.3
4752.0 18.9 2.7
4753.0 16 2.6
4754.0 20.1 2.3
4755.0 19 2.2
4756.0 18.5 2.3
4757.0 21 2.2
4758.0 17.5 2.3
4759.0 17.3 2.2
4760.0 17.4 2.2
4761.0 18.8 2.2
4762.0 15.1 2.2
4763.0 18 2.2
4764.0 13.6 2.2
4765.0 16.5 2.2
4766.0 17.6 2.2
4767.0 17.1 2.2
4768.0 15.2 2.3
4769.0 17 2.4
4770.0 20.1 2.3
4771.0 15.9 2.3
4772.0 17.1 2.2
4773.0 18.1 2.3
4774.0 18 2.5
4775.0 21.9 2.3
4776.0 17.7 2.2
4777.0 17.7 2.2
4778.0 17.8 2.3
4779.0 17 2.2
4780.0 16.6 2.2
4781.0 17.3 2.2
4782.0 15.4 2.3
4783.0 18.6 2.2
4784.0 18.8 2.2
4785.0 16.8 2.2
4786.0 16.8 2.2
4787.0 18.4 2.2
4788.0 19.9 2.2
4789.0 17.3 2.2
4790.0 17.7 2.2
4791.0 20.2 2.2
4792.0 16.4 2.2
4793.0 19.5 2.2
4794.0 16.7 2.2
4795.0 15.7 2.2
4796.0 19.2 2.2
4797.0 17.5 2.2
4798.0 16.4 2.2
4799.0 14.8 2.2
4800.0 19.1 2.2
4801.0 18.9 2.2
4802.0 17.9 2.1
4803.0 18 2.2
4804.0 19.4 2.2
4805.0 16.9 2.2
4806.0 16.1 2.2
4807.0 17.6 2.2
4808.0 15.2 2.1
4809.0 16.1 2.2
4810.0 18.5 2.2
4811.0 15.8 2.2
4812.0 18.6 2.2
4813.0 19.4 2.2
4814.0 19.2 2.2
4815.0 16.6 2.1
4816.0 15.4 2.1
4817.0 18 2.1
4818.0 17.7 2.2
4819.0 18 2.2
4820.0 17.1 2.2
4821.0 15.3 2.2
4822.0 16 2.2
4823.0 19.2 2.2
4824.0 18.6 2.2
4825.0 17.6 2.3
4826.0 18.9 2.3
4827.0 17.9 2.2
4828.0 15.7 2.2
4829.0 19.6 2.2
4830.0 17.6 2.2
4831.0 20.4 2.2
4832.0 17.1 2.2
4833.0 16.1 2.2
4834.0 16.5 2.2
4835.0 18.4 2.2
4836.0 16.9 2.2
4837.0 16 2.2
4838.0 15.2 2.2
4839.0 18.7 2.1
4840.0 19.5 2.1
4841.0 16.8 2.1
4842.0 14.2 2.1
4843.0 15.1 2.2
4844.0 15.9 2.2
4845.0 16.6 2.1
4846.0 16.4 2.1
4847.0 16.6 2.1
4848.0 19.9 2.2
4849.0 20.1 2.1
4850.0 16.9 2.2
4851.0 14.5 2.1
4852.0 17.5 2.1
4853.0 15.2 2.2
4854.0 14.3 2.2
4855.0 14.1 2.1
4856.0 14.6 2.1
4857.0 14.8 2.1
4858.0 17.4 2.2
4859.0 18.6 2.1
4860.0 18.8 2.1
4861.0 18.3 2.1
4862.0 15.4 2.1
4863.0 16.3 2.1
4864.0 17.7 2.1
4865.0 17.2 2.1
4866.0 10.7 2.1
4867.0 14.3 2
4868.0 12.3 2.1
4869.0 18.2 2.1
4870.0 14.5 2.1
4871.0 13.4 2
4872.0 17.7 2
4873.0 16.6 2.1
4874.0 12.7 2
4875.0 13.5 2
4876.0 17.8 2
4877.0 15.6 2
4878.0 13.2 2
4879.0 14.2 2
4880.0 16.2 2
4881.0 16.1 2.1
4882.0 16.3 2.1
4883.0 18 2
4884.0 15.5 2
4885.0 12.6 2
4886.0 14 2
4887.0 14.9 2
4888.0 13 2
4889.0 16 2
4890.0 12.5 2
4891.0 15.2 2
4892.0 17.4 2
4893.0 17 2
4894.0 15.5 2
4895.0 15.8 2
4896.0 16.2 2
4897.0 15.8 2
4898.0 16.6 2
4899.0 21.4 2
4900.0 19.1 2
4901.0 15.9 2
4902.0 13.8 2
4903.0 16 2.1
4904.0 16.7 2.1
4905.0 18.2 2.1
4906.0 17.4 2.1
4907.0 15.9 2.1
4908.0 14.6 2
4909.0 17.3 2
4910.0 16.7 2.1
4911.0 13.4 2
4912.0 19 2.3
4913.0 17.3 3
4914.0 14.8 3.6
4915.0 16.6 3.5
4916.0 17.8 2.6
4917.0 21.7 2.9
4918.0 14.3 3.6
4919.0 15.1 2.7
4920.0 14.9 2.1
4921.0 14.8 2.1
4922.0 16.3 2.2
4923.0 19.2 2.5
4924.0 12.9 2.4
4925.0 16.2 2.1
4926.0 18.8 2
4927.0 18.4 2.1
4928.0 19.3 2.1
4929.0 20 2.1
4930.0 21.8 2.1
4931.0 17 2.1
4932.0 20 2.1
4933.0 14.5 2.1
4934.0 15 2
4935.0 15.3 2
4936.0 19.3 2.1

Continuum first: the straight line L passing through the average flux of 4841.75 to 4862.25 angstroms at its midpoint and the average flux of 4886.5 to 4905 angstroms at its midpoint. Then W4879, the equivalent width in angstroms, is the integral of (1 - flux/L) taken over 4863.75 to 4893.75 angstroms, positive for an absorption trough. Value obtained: 2.1 angstroms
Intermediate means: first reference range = 16.5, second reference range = 16.1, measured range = 15.1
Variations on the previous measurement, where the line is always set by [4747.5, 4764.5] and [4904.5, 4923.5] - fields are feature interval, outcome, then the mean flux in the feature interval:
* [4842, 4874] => 2.04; 16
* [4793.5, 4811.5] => 0.47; 17.2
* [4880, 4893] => 1.25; 15.2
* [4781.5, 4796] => 0.02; 17.8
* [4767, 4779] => 0.10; 17.8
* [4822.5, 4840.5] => -0.39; 17.8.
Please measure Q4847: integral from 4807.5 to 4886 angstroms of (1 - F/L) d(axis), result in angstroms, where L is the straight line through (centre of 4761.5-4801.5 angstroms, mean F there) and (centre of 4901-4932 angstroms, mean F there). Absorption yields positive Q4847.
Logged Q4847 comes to 3.2 angstroms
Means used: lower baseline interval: 17.5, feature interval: 16.5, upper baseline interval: 16.9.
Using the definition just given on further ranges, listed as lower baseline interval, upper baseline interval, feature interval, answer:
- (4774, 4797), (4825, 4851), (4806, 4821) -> 0.3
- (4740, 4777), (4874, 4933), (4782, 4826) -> 0.2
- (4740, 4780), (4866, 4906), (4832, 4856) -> -0.1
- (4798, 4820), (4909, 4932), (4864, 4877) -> 1.7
